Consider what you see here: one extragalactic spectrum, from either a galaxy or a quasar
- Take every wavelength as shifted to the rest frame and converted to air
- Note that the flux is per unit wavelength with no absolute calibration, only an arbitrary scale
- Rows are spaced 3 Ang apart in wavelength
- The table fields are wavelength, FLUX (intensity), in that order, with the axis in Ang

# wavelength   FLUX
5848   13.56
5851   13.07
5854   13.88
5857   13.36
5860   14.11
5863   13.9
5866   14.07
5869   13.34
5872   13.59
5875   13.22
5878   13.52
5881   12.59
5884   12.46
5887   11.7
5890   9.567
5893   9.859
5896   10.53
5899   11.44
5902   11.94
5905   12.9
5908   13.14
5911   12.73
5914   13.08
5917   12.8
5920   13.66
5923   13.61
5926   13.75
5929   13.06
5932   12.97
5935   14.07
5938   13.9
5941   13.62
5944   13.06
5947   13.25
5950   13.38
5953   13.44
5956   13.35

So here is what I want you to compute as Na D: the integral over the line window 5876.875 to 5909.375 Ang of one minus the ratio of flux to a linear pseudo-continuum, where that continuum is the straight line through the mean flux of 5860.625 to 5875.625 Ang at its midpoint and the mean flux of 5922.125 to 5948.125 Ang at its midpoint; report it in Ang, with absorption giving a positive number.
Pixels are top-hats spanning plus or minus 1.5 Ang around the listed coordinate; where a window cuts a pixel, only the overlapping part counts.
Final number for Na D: 4.4 Ang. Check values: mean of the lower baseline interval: 13.7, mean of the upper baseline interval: 13.5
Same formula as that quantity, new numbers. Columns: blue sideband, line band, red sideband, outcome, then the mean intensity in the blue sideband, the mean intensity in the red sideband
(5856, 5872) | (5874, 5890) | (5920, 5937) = 1.5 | 13.8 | 13.5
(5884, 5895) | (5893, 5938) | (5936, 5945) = -2.3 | 10.7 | 13.6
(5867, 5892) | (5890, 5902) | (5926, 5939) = 2.0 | 12.5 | 13.5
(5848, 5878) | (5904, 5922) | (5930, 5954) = 0.6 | 13.6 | 13.5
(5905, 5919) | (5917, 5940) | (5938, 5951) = -0.6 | 13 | 13.4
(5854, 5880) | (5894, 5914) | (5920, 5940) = 2.2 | 13.6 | 13.6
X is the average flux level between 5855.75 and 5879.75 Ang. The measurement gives 13.6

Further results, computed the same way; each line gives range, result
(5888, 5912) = 11.5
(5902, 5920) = 12.9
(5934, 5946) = 13.6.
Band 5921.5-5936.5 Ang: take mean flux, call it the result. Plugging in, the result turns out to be 13.5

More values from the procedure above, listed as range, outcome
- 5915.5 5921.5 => 13.2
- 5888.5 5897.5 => 9.99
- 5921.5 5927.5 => 13.7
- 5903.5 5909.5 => 13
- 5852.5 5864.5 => 13.8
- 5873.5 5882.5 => 13.1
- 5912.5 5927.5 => 13.4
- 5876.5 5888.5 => 12.6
